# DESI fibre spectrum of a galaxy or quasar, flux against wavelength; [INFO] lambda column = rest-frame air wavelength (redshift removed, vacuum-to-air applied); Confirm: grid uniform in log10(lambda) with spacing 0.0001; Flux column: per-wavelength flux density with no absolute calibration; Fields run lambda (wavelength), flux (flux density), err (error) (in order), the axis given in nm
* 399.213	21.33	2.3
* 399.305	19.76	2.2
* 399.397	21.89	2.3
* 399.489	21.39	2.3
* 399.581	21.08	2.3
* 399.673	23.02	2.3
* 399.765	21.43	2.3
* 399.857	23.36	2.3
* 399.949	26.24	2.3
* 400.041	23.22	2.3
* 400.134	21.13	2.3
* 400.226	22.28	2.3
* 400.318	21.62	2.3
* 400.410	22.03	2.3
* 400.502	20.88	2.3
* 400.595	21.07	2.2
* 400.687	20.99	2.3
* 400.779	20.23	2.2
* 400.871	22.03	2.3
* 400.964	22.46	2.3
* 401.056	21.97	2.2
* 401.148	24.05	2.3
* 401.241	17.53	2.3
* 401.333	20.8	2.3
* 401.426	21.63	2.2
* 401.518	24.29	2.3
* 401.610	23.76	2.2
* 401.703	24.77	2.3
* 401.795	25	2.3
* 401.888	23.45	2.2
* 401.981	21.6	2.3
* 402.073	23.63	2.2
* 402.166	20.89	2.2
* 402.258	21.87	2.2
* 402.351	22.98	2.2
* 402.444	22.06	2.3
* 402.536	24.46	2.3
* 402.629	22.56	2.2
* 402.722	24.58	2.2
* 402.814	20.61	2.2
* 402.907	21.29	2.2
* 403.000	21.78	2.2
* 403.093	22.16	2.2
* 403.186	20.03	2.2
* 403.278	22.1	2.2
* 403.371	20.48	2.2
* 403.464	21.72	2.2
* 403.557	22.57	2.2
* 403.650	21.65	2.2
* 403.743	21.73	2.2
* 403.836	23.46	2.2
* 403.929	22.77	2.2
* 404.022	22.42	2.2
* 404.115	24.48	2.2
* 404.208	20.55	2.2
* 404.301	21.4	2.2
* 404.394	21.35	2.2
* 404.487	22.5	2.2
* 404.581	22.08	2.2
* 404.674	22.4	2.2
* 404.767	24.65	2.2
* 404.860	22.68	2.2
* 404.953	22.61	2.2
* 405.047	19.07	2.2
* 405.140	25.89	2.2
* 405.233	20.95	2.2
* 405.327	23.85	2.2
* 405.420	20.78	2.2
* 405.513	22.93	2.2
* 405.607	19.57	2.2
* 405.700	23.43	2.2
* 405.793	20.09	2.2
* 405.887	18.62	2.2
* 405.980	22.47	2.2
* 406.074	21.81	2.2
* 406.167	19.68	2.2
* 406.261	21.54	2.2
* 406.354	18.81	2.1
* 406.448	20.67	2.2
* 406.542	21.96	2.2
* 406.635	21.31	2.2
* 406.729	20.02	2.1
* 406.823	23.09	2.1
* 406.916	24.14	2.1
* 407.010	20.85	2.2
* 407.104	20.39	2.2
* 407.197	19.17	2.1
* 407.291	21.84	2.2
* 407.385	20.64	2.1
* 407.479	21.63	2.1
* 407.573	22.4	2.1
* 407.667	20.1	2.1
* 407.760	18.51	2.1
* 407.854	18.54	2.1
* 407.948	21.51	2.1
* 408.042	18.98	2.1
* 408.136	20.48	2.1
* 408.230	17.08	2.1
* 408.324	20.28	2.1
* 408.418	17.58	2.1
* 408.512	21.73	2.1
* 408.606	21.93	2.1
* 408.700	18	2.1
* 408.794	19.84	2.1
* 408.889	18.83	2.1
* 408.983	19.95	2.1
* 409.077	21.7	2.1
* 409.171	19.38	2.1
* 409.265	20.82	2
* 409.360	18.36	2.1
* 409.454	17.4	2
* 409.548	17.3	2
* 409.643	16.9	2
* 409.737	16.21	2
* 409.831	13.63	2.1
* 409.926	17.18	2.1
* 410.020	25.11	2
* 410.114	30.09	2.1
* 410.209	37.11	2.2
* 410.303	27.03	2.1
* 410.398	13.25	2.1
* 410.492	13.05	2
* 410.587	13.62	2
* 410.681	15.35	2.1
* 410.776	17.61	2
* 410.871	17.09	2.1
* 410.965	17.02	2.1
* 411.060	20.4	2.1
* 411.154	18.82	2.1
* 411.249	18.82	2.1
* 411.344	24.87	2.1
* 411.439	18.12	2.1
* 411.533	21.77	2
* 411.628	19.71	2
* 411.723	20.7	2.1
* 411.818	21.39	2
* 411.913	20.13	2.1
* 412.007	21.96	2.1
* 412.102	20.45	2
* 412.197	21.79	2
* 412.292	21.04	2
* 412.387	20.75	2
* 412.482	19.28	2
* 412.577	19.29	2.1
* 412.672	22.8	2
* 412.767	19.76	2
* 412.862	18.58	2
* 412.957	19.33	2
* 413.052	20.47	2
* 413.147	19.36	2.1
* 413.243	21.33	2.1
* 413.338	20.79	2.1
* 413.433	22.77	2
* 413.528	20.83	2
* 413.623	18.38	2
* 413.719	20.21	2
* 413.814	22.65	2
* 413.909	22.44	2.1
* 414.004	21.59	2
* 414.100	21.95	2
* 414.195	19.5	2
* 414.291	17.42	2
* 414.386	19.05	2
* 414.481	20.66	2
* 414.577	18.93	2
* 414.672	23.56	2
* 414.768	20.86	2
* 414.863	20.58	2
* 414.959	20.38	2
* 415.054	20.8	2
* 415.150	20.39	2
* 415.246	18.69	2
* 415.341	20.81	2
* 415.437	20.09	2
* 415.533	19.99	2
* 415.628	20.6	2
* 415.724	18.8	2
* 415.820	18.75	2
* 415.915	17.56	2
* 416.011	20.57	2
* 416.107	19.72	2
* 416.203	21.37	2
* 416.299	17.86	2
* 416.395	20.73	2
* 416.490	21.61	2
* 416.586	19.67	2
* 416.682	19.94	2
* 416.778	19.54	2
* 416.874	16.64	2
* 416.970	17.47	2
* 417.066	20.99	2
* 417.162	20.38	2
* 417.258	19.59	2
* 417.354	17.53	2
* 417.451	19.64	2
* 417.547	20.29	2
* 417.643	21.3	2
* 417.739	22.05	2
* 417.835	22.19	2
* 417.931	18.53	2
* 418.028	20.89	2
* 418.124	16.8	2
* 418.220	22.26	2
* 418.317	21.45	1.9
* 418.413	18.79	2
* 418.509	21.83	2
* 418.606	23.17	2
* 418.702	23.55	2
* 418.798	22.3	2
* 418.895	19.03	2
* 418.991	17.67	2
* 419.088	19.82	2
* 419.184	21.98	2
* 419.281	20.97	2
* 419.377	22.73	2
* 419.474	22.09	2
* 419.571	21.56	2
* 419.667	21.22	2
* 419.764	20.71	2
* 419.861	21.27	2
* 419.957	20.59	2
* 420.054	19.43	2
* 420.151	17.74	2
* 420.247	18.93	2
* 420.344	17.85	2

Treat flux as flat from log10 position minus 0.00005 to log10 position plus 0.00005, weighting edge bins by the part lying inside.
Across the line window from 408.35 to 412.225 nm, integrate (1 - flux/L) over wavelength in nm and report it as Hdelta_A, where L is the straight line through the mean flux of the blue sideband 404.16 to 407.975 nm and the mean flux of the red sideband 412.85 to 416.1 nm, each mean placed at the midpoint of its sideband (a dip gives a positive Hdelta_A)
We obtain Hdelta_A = 0.19 nm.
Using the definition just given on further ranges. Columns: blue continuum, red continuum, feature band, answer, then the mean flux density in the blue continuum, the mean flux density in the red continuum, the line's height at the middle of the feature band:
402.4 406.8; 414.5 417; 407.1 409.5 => 0.15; 21.8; 19.9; 21.2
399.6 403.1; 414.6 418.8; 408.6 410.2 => 0.10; 22.4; 20.2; 21.2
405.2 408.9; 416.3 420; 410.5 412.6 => 0.12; 20.7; 20.5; 20.6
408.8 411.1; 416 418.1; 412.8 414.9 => -0.09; 19.3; 19.9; 19.6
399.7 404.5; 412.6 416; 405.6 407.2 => 0.04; 22.2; 20.3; 21.6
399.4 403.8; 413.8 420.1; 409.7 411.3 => 0.12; 22.2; 20.3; 21.1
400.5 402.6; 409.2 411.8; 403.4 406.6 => -0.09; 22.3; 19.5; 21.2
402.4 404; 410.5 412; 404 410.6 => -0.10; 22.1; 19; 20.5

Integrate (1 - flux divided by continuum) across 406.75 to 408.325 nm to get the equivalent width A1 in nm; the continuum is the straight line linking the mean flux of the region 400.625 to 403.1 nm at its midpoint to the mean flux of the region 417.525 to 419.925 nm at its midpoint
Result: 0.10 nm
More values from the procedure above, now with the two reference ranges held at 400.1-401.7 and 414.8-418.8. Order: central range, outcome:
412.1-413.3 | 0.01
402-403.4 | -0.03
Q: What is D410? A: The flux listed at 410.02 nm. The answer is 25.11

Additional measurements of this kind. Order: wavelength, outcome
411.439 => 18.12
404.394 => 21.35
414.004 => 21.59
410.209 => 37.11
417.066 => 20.99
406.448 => 20.67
